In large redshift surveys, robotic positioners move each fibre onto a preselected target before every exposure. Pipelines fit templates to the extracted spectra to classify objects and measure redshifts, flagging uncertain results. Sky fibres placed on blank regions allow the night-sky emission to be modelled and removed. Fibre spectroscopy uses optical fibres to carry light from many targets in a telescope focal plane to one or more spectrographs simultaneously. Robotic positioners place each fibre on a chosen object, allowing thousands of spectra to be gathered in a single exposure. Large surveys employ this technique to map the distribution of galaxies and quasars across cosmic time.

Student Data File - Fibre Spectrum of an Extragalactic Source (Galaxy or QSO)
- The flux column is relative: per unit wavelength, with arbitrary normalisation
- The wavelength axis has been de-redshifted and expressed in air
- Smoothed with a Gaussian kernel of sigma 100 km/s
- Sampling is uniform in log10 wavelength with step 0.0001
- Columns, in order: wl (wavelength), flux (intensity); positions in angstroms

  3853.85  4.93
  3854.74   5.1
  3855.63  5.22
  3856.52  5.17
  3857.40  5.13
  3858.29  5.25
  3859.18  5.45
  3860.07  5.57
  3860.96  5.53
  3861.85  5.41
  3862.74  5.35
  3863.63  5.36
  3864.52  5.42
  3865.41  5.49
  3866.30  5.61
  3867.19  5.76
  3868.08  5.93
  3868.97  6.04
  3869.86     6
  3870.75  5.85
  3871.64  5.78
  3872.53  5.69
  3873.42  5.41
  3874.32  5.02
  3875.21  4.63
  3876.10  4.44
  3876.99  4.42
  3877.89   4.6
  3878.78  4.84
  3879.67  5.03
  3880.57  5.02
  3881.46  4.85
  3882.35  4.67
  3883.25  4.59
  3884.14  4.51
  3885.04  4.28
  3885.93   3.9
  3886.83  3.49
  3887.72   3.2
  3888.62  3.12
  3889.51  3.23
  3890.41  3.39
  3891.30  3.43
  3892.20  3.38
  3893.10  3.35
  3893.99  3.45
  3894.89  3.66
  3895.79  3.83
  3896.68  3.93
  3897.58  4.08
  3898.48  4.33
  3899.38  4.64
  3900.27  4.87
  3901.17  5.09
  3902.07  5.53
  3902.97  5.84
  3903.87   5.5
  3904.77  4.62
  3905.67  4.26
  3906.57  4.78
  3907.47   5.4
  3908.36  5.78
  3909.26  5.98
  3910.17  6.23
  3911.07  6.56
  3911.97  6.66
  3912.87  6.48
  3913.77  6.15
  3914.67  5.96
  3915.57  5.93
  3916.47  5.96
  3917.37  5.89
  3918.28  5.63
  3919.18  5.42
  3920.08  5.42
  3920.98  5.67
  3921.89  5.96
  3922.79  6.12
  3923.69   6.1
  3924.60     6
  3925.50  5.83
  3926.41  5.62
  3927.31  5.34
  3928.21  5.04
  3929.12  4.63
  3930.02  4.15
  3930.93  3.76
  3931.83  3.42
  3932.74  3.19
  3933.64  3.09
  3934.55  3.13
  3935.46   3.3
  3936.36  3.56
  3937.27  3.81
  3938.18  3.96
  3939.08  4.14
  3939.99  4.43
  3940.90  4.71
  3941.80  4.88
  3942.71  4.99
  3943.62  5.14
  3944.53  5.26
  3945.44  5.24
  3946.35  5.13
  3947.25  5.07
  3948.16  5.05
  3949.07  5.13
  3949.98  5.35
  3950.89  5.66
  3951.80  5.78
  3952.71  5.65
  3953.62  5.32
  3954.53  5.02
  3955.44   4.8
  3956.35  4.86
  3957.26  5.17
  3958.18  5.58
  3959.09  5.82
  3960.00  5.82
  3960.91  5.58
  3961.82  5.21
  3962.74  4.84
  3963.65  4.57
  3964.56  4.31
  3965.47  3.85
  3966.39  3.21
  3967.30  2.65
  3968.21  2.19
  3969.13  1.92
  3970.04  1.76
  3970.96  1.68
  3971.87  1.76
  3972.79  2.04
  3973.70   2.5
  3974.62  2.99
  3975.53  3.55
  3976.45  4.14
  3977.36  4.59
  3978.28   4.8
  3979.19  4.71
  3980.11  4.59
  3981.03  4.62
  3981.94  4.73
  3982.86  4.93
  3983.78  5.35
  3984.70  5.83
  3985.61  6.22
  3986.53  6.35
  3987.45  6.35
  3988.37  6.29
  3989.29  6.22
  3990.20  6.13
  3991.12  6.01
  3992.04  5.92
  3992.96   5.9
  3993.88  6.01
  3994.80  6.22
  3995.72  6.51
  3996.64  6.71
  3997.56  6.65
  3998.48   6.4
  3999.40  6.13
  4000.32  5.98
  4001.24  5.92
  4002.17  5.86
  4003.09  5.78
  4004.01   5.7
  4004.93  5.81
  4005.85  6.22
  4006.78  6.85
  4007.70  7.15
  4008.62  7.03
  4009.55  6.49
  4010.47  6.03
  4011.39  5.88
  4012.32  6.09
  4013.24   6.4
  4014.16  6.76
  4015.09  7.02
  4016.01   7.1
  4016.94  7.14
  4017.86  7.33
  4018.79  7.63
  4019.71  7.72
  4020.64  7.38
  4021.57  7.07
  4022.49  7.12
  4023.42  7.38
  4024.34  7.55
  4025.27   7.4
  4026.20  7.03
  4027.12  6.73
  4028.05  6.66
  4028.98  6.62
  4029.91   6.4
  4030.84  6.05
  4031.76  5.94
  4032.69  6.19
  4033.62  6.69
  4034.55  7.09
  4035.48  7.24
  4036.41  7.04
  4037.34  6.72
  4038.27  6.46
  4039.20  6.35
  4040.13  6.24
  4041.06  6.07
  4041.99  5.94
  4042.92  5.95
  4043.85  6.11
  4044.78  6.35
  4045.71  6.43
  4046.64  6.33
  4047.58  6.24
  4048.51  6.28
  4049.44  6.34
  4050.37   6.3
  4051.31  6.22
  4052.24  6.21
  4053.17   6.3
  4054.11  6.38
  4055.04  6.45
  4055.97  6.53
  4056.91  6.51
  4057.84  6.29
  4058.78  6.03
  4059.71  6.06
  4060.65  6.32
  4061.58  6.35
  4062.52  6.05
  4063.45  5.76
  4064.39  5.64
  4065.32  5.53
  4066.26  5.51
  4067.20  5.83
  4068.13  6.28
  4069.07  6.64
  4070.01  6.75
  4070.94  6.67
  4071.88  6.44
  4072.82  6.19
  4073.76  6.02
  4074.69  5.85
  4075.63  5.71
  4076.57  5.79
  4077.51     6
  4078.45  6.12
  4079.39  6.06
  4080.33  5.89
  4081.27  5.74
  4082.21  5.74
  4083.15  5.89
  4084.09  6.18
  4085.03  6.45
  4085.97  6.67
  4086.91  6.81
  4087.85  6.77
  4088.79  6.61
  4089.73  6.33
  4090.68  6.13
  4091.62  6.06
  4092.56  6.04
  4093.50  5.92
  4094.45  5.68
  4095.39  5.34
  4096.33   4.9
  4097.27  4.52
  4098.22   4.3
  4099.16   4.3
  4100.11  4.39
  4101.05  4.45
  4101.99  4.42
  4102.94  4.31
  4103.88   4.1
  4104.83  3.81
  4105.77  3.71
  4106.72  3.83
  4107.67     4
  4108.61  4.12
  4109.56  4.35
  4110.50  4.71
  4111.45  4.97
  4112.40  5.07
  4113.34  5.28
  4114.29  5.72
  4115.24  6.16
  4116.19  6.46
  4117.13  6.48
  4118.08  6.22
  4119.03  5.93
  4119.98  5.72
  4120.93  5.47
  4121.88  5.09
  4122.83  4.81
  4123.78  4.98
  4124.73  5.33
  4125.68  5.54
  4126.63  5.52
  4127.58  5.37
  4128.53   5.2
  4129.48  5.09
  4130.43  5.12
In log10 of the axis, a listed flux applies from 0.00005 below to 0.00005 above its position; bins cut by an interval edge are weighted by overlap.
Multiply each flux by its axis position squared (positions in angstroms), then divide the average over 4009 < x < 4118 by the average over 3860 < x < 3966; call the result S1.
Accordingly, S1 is 1.32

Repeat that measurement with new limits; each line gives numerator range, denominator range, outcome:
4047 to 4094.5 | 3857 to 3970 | 1.37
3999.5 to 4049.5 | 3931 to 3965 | 1.44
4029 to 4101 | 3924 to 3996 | 1.37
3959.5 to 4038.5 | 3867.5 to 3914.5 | 1.25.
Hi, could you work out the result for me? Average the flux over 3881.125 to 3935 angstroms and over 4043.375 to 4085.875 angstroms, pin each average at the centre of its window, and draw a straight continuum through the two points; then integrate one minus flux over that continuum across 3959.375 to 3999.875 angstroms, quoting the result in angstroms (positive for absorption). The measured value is 5.1 angstroms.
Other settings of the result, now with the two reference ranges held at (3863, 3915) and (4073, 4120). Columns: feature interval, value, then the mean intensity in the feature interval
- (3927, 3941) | 3.0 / 3.95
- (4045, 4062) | -3.1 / 6.31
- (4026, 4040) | -3.5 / 6.6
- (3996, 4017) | -4.8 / 6.38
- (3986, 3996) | -2.0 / 6.17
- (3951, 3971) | 2.6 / 4.42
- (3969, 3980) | 4.3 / 3.12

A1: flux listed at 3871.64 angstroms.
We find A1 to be 5.78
